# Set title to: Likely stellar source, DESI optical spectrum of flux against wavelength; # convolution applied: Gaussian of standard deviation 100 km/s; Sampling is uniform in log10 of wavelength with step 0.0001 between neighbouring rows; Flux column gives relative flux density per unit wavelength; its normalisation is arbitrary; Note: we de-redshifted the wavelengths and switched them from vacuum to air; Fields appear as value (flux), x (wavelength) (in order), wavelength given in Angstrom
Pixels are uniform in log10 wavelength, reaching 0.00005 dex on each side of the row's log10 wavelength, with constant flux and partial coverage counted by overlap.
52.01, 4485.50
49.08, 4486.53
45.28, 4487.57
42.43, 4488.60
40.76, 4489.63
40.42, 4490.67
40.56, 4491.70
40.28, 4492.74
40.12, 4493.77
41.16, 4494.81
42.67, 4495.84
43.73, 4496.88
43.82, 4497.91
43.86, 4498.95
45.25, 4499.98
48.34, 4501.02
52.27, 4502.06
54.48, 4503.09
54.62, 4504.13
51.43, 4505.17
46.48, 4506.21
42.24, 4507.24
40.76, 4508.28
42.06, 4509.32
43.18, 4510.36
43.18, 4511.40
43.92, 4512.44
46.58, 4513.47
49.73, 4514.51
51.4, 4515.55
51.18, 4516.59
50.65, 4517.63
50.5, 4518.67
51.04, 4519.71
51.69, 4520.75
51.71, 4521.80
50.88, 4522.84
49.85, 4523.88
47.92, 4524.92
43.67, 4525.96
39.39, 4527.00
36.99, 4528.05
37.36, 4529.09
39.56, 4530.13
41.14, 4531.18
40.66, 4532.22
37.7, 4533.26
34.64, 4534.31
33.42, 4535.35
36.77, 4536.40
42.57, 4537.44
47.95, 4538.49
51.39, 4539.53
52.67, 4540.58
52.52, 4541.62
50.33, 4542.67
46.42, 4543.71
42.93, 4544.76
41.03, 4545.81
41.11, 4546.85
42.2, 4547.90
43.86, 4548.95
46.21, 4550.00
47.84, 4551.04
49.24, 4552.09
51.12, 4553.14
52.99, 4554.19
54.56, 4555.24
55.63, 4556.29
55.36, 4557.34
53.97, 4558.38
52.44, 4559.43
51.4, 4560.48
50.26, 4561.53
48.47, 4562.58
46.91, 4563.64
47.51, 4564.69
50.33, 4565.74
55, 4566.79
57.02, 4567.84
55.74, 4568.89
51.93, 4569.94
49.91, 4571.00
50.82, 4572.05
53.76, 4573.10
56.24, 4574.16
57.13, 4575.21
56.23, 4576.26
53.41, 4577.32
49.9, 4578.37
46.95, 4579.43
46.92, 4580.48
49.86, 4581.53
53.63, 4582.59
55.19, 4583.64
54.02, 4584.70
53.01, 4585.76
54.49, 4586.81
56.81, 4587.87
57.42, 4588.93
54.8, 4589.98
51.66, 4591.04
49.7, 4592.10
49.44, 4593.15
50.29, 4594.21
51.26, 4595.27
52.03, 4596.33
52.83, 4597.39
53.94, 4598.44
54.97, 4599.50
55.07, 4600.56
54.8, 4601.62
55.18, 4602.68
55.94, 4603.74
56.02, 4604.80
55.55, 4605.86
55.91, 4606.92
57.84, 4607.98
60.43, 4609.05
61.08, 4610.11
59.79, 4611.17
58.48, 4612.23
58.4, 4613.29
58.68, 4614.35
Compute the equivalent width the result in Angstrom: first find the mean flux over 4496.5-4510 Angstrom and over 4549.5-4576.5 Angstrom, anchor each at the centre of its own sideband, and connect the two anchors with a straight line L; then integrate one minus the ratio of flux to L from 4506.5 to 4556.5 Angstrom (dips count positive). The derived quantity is 3.81 Angstrom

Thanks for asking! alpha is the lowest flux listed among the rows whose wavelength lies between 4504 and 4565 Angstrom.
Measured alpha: 33.42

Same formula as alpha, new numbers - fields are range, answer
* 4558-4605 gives 46.91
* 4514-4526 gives 43.67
